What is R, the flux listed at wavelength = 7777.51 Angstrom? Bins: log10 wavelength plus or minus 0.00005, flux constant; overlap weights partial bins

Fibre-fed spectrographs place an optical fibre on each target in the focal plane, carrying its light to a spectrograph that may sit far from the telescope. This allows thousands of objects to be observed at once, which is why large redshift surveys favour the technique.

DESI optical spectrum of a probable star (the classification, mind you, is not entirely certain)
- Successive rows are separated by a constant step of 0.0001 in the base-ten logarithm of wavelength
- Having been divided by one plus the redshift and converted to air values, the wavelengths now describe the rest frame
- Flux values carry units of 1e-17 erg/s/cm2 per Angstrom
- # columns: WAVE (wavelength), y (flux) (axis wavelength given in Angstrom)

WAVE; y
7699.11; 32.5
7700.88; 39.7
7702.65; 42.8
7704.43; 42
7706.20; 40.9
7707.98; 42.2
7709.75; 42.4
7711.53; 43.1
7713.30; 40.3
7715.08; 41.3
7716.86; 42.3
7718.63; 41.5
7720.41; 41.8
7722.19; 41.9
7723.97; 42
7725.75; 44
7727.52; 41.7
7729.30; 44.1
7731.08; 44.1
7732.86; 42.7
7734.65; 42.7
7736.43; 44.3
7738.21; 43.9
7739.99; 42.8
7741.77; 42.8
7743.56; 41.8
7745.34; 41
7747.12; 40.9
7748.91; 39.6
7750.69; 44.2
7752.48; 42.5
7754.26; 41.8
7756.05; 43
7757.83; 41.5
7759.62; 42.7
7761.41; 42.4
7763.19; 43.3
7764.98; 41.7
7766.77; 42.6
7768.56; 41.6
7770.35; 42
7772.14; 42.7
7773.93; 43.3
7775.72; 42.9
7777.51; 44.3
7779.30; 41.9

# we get 44.3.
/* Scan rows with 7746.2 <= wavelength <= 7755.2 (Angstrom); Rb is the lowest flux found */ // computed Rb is 39.6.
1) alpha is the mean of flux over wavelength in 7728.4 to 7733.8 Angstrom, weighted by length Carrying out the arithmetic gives 43.5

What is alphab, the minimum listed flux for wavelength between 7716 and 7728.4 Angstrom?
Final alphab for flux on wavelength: 41.5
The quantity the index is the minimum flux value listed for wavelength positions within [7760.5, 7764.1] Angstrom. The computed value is 42.4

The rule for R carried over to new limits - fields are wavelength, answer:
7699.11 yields 32.5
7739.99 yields 42.8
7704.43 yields 42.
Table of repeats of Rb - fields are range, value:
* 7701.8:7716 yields 40.3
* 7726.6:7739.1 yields 41.7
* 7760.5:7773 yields 41.6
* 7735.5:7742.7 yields 42.8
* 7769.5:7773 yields 42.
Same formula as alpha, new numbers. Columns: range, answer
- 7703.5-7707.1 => 41.4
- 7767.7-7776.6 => 42.5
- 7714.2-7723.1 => 41.7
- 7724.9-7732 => 43.5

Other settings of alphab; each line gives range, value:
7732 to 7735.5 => 42.7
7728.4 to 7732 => 44.1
